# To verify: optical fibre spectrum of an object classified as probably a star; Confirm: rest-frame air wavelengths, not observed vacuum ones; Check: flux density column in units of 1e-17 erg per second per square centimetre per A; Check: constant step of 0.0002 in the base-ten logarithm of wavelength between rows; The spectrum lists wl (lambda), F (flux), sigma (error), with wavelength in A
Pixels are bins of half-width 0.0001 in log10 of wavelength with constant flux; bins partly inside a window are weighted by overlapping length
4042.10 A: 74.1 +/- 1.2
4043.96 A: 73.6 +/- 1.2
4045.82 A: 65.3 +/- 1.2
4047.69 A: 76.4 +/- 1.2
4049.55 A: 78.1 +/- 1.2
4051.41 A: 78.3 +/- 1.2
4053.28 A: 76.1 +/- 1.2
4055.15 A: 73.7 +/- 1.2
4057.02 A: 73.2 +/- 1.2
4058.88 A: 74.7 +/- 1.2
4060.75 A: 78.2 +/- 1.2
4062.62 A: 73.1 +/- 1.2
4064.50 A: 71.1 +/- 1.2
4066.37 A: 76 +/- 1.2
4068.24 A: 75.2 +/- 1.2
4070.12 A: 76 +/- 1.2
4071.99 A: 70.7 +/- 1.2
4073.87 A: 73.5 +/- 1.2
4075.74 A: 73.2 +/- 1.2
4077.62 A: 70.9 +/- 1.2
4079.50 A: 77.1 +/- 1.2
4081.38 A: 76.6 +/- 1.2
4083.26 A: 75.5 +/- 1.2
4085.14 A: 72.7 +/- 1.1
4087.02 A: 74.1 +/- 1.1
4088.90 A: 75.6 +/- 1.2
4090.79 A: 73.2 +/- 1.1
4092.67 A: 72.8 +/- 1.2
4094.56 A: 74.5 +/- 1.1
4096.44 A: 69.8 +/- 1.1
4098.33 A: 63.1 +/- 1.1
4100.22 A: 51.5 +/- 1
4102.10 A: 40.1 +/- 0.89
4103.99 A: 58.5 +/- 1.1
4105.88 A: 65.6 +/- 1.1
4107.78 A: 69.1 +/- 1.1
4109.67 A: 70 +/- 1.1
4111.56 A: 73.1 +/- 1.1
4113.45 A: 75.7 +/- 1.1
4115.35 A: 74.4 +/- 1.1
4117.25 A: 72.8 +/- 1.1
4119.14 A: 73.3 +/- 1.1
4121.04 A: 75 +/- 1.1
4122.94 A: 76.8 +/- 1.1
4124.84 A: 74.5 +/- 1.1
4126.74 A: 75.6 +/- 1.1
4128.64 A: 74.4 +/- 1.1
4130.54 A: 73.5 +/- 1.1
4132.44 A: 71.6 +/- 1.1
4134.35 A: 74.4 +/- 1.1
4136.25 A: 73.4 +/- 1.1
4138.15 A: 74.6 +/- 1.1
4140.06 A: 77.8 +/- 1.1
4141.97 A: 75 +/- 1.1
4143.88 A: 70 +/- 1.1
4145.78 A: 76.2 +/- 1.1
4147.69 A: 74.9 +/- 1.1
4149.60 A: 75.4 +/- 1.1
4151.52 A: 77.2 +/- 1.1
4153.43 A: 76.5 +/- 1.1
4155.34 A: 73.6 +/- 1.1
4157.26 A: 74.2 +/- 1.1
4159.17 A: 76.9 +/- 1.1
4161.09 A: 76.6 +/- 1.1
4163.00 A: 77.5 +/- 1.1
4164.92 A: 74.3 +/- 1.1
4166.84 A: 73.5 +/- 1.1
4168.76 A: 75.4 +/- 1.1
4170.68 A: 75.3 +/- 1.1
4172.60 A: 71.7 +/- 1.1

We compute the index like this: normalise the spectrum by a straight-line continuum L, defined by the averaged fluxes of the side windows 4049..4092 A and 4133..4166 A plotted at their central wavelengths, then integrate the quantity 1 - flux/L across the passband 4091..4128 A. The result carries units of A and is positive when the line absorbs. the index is 2.96 A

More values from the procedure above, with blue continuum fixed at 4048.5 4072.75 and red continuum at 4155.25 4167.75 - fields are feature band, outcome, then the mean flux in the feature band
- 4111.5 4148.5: 0.42 A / 74.4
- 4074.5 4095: 0.25 A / 74.2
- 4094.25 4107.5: 2.63 A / 60.2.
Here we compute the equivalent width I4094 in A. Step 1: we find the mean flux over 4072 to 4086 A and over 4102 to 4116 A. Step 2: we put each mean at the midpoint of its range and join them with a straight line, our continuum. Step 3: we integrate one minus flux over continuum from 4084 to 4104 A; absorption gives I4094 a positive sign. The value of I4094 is 1.2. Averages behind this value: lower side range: 74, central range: 66.4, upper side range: 67.2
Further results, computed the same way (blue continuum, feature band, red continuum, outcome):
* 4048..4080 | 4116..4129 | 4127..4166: 0.04 A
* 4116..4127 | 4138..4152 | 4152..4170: 0.00 A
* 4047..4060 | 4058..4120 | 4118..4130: 3.64 A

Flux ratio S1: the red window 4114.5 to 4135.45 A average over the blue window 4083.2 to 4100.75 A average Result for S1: 1.1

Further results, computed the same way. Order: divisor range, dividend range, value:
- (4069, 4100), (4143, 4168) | 1.04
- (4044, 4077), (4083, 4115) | 0.91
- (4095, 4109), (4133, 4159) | 1.24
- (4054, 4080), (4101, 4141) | 0.96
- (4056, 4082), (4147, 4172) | 1.02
